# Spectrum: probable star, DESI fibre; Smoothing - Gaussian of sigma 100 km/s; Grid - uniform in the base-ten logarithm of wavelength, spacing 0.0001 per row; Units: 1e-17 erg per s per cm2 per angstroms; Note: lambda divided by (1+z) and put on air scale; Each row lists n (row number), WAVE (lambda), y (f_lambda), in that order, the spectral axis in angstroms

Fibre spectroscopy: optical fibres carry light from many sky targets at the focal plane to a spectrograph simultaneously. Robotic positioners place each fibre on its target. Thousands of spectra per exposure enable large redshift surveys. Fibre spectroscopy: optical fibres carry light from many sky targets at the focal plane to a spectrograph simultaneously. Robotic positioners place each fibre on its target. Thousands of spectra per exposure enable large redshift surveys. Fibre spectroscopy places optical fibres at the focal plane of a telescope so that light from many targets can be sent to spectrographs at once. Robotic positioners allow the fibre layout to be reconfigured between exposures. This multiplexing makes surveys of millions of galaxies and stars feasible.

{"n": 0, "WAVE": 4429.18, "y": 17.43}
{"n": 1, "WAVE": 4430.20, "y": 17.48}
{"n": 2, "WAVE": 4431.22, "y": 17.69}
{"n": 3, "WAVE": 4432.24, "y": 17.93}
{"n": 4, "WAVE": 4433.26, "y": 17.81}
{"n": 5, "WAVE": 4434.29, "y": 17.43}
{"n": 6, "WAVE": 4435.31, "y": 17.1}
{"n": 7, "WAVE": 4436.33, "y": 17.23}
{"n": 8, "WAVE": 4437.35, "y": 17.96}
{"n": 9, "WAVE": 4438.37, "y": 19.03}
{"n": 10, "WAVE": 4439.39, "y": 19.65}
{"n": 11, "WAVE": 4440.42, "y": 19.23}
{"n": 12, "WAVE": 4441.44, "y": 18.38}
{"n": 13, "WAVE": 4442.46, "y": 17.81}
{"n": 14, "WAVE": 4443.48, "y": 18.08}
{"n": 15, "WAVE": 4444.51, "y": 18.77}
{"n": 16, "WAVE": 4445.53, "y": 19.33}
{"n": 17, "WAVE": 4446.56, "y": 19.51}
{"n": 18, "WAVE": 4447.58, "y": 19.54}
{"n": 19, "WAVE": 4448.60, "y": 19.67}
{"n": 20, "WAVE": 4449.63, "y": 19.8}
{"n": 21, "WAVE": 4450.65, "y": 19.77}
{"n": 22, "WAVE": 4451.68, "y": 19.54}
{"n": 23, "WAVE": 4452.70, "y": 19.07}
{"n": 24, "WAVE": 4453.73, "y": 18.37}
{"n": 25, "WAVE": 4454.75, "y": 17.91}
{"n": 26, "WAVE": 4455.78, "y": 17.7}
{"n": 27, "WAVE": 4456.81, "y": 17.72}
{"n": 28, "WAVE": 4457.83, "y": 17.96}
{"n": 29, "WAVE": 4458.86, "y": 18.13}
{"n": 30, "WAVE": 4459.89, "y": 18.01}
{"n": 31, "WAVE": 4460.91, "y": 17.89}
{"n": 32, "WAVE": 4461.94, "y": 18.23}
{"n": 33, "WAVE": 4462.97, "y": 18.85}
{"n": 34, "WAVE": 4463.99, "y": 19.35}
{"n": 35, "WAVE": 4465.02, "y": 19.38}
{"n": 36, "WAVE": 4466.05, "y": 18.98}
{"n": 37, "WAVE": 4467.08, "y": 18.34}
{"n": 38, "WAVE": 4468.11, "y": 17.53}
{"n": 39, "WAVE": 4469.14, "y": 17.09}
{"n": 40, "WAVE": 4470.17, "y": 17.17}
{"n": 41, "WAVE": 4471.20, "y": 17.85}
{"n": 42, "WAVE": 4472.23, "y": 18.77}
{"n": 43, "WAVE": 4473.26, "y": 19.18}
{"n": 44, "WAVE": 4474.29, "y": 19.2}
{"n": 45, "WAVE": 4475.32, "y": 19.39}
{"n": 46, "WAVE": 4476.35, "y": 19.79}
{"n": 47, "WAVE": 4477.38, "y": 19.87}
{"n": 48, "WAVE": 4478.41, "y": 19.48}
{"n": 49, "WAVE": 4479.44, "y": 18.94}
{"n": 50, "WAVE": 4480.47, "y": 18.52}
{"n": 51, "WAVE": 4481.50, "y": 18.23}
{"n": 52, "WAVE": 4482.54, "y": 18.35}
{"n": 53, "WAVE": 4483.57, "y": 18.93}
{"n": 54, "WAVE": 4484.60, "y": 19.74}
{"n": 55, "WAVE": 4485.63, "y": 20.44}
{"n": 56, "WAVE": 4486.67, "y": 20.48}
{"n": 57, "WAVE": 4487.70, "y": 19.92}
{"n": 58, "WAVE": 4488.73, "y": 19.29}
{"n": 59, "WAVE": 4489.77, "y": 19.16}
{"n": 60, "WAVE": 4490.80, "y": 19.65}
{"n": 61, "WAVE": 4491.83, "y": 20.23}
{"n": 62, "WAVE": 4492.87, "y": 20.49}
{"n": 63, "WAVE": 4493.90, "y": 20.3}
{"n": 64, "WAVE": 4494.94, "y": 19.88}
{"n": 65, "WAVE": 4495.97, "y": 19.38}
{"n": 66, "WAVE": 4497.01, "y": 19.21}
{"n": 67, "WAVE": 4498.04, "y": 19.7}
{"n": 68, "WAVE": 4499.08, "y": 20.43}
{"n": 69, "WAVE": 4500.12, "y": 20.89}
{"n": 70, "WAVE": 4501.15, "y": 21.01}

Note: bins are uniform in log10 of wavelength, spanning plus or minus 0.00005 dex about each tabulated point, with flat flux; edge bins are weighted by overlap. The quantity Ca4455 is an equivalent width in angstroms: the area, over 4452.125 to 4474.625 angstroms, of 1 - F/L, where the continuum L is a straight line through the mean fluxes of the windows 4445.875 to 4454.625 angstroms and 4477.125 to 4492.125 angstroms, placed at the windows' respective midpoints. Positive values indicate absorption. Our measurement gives 1.2 angstroms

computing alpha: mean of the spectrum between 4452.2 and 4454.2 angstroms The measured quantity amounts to 18.7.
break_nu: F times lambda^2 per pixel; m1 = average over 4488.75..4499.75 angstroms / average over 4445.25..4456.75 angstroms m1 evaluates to 1.1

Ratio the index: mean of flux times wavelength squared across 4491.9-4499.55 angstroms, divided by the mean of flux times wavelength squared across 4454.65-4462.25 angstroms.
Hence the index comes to 1.1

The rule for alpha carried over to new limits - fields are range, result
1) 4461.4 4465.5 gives 18.9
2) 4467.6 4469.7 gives 17.3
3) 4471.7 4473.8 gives 19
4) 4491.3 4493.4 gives 20.4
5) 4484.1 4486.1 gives 20.1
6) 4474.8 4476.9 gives 19.6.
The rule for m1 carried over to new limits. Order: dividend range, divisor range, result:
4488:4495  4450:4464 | 1.09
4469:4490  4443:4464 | 1.03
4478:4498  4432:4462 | 1.08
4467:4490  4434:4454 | 1.02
